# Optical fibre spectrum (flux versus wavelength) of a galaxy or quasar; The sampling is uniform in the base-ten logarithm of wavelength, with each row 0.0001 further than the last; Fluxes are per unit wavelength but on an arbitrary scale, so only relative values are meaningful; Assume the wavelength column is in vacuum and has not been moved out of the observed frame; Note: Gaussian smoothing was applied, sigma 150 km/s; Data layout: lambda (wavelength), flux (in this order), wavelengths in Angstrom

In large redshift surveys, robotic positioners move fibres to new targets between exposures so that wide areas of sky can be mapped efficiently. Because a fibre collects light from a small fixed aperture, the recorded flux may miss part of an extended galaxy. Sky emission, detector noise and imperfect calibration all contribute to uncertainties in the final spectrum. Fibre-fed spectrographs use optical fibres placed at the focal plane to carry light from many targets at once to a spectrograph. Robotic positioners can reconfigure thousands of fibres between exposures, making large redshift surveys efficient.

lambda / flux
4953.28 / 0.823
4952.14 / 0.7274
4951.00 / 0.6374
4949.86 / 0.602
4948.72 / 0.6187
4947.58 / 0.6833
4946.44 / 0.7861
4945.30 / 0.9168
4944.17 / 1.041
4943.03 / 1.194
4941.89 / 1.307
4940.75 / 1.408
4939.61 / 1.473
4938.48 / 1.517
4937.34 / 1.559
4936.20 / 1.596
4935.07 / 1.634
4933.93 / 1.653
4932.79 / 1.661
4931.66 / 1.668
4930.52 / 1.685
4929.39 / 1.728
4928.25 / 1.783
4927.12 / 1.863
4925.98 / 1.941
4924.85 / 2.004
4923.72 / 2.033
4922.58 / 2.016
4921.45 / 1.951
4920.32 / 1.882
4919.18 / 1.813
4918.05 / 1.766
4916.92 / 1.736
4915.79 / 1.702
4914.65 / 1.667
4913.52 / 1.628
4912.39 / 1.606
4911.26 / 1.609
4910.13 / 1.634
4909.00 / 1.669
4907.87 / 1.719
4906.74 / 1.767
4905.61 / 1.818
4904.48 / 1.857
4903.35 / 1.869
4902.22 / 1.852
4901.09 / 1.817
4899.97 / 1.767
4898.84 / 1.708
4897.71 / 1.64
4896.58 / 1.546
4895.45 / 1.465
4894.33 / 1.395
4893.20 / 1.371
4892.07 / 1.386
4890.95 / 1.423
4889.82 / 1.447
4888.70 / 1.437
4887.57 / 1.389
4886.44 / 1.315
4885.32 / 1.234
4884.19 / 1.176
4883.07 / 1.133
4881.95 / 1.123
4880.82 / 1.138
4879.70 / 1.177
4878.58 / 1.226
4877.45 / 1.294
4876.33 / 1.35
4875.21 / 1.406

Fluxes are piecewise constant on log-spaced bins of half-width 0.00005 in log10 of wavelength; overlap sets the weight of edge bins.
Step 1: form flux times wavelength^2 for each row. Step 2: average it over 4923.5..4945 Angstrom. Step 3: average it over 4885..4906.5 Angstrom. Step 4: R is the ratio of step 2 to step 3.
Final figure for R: 1.04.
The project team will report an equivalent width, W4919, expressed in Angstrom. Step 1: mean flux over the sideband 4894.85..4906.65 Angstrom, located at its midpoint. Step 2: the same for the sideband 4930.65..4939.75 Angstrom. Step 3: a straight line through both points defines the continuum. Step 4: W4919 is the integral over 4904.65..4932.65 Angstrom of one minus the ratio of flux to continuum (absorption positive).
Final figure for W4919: -1.9 Angstrom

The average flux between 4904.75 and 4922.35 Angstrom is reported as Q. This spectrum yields 1.74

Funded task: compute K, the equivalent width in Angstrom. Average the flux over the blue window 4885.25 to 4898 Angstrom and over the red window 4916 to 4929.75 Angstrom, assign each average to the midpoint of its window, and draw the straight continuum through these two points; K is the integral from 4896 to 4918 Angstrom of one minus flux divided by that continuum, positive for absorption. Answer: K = -1.0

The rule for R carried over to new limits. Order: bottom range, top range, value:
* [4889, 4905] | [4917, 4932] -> 1.17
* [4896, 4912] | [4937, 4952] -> 0.61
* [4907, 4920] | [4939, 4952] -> 0.58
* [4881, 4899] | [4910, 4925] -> 1.32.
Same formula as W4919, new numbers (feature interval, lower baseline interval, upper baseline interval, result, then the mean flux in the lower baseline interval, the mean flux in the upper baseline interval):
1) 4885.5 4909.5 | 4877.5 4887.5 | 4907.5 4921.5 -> -2.5 Angstrom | 1.21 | 1.71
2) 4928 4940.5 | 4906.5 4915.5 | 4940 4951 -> -4.8 Angstrom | 1.66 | 0.943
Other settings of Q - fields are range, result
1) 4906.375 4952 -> 1.52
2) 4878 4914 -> 1.51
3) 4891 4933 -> 1.73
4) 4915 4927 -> 1.88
